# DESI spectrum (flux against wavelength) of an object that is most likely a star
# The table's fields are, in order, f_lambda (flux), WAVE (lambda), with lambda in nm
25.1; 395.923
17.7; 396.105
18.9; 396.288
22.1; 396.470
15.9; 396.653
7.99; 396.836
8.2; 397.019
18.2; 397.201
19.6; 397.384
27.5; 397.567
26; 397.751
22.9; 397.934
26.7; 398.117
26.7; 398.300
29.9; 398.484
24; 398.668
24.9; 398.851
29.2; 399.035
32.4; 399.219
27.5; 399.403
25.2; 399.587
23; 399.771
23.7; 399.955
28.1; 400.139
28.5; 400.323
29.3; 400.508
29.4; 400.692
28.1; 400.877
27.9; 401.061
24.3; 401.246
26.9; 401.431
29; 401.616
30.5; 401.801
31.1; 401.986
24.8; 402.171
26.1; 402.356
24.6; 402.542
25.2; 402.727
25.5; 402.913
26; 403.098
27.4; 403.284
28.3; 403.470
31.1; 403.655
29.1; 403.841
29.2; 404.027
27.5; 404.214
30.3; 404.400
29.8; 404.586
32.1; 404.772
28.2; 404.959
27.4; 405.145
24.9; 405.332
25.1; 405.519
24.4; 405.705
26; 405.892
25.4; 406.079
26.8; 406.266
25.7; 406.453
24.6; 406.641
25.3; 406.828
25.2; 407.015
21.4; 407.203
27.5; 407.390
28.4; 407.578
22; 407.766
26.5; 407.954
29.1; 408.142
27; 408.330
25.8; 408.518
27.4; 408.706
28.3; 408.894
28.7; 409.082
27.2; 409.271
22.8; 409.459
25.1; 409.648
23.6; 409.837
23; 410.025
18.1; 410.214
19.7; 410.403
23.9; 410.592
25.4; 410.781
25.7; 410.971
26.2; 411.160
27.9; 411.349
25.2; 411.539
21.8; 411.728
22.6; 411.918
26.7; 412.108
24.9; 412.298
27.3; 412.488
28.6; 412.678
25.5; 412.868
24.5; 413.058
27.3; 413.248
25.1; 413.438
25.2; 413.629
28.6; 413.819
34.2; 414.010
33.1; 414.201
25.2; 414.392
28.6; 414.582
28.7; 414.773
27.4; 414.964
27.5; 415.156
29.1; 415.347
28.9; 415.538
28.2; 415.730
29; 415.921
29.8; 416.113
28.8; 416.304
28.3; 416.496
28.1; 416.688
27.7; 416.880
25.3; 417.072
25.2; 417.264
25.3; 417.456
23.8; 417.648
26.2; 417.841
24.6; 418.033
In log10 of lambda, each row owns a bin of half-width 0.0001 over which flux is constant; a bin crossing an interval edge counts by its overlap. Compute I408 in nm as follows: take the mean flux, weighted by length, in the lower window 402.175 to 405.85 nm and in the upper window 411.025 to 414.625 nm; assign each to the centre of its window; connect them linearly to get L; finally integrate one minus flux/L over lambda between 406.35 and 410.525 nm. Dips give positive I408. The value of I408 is 0.30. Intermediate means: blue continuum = 27.4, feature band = 25.1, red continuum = 26.7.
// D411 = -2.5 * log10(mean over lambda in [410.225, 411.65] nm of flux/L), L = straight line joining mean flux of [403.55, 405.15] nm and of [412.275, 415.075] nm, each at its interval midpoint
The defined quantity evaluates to 0.16 mag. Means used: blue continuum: 29.5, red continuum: 27.7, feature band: 24.4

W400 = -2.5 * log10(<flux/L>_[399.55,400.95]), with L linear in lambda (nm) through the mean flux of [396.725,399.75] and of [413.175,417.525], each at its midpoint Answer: -0.12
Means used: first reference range 23.5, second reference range 28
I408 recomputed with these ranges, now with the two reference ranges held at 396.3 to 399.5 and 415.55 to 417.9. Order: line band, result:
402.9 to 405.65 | -0.434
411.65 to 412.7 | 0.041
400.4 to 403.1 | -0.406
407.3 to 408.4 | -0.070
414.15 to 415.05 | -0.056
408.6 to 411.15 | 0.102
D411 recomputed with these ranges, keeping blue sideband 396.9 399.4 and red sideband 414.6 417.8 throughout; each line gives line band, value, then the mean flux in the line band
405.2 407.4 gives 0.026 mag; 25.1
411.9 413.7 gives 0.042 mag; 25.9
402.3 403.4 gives -0.030 mag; 25.8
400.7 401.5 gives -0.095 mag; 27.1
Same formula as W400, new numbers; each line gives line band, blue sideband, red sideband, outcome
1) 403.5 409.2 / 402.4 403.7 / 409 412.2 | -0.056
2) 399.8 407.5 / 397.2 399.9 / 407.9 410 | -0.041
